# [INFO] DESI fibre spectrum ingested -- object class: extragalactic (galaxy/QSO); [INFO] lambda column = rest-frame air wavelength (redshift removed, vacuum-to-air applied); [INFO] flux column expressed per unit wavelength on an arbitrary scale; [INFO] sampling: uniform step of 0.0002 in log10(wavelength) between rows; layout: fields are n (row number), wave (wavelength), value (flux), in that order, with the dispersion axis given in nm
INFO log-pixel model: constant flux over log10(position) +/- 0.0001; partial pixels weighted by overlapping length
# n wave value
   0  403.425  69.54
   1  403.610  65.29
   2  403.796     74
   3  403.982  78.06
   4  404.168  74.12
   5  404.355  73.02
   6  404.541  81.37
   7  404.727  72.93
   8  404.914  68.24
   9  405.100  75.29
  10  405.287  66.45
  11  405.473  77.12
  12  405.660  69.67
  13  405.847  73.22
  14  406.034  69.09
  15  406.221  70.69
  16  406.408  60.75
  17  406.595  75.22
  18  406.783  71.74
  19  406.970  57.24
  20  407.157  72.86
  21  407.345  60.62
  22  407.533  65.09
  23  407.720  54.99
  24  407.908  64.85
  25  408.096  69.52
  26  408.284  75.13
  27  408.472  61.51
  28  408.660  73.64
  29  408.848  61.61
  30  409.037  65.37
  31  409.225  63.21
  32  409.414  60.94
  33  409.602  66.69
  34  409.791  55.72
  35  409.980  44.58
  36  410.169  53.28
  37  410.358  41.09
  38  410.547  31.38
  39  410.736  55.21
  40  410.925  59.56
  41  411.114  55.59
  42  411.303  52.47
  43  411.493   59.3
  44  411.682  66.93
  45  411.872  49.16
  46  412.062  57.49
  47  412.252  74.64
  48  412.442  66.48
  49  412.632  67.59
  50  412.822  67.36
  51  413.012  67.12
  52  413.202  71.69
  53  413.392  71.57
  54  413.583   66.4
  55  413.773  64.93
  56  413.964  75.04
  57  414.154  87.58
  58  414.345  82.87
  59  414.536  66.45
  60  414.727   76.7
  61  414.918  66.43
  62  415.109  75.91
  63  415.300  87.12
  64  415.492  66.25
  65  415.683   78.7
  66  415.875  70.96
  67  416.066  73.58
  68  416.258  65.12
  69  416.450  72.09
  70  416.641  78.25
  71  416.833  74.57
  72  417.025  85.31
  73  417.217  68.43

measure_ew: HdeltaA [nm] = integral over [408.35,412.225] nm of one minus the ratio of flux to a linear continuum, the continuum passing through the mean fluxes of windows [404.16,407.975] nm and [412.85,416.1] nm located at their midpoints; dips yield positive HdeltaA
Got 0.77 nm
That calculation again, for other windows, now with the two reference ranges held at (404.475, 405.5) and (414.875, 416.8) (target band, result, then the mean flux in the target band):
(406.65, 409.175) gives 0.26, 65.8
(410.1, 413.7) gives 0.67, 59.8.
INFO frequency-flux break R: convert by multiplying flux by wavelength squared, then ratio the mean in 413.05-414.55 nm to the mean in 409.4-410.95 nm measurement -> 1.46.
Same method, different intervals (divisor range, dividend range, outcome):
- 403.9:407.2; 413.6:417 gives 1.09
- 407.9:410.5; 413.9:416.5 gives 1.27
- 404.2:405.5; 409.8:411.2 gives 0.69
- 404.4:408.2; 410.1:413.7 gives 0.89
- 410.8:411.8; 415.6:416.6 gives 1.27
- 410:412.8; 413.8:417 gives 1.35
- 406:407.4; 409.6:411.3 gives 0.77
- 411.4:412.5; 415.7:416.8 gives 1.19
